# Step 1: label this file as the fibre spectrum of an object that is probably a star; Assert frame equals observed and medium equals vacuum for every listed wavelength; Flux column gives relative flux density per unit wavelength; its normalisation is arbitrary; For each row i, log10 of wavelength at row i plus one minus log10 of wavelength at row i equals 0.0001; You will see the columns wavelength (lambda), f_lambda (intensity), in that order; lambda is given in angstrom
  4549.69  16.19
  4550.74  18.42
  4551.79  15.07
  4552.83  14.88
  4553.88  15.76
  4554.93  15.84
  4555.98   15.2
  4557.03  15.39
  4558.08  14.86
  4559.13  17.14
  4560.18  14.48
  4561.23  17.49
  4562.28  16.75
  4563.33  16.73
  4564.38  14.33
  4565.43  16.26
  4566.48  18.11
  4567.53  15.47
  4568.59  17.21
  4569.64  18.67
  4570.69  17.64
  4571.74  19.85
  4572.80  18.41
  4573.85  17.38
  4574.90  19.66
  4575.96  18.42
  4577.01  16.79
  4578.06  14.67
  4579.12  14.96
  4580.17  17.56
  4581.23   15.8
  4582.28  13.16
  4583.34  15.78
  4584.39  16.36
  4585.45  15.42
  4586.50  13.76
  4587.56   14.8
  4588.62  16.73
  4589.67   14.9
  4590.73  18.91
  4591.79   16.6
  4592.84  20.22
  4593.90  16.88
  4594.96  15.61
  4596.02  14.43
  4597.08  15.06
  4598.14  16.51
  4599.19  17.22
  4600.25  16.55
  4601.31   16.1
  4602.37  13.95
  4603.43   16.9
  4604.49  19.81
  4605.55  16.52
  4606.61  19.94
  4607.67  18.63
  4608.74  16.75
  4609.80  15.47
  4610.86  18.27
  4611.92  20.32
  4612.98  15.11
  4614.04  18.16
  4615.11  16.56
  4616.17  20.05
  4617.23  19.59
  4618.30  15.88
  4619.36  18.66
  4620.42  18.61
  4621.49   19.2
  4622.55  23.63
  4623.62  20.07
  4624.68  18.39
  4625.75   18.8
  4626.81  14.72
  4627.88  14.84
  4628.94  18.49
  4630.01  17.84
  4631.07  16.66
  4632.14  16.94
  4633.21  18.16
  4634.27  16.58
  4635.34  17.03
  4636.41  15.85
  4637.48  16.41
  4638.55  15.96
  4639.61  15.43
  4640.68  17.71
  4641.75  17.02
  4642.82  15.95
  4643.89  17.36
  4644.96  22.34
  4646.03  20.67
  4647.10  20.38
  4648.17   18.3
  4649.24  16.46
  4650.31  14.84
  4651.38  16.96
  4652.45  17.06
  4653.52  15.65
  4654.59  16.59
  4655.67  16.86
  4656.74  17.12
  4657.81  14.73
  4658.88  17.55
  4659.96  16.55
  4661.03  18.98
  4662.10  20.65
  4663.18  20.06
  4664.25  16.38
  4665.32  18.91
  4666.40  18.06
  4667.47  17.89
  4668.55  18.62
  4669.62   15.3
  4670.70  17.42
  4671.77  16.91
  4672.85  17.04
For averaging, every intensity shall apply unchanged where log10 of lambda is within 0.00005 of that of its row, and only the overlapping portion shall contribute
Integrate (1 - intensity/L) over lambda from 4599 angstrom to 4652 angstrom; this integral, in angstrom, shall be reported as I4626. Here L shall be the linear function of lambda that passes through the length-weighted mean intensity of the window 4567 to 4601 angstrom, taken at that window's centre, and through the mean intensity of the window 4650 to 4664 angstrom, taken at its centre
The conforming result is -2.2 angstrom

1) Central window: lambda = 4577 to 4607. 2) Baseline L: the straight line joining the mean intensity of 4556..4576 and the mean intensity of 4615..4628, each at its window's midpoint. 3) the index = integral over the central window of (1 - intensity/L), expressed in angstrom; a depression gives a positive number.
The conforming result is 2.5 angstrom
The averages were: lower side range 17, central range 16.2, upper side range 18.6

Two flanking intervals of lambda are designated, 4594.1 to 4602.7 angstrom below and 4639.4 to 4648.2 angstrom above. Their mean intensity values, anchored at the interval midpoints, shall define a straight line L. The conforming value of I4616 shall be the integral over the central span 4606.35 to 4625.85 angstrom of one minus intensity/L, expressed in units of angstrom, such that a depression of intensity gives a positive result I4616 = -2.0 angstrom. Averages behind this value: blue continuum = 15.8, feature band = 18.5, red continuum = 18.5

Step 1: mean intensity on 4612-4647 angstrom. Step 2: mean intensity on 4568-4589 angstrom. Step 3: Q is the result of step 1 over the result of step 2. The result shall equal 1.07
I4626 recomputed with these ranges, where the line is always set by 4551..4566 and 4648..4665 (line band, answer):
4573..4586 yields -0.2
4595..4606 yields 0.1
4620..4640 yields -0.9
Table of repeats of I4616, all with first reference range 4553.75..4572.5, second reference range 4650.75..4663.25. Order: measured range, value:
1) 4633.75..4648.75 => -0.4 angstrom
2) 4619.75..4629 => -0.8 angstrom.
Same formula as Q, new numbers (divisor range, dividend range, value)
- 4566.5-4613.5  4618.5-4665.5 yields 1.05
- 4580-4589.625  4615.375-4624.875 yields 1.26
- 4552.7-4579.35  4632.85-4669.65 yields 1.05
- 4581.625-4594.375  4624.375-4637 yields 1.05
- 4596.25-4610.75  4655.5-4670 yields 1.05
